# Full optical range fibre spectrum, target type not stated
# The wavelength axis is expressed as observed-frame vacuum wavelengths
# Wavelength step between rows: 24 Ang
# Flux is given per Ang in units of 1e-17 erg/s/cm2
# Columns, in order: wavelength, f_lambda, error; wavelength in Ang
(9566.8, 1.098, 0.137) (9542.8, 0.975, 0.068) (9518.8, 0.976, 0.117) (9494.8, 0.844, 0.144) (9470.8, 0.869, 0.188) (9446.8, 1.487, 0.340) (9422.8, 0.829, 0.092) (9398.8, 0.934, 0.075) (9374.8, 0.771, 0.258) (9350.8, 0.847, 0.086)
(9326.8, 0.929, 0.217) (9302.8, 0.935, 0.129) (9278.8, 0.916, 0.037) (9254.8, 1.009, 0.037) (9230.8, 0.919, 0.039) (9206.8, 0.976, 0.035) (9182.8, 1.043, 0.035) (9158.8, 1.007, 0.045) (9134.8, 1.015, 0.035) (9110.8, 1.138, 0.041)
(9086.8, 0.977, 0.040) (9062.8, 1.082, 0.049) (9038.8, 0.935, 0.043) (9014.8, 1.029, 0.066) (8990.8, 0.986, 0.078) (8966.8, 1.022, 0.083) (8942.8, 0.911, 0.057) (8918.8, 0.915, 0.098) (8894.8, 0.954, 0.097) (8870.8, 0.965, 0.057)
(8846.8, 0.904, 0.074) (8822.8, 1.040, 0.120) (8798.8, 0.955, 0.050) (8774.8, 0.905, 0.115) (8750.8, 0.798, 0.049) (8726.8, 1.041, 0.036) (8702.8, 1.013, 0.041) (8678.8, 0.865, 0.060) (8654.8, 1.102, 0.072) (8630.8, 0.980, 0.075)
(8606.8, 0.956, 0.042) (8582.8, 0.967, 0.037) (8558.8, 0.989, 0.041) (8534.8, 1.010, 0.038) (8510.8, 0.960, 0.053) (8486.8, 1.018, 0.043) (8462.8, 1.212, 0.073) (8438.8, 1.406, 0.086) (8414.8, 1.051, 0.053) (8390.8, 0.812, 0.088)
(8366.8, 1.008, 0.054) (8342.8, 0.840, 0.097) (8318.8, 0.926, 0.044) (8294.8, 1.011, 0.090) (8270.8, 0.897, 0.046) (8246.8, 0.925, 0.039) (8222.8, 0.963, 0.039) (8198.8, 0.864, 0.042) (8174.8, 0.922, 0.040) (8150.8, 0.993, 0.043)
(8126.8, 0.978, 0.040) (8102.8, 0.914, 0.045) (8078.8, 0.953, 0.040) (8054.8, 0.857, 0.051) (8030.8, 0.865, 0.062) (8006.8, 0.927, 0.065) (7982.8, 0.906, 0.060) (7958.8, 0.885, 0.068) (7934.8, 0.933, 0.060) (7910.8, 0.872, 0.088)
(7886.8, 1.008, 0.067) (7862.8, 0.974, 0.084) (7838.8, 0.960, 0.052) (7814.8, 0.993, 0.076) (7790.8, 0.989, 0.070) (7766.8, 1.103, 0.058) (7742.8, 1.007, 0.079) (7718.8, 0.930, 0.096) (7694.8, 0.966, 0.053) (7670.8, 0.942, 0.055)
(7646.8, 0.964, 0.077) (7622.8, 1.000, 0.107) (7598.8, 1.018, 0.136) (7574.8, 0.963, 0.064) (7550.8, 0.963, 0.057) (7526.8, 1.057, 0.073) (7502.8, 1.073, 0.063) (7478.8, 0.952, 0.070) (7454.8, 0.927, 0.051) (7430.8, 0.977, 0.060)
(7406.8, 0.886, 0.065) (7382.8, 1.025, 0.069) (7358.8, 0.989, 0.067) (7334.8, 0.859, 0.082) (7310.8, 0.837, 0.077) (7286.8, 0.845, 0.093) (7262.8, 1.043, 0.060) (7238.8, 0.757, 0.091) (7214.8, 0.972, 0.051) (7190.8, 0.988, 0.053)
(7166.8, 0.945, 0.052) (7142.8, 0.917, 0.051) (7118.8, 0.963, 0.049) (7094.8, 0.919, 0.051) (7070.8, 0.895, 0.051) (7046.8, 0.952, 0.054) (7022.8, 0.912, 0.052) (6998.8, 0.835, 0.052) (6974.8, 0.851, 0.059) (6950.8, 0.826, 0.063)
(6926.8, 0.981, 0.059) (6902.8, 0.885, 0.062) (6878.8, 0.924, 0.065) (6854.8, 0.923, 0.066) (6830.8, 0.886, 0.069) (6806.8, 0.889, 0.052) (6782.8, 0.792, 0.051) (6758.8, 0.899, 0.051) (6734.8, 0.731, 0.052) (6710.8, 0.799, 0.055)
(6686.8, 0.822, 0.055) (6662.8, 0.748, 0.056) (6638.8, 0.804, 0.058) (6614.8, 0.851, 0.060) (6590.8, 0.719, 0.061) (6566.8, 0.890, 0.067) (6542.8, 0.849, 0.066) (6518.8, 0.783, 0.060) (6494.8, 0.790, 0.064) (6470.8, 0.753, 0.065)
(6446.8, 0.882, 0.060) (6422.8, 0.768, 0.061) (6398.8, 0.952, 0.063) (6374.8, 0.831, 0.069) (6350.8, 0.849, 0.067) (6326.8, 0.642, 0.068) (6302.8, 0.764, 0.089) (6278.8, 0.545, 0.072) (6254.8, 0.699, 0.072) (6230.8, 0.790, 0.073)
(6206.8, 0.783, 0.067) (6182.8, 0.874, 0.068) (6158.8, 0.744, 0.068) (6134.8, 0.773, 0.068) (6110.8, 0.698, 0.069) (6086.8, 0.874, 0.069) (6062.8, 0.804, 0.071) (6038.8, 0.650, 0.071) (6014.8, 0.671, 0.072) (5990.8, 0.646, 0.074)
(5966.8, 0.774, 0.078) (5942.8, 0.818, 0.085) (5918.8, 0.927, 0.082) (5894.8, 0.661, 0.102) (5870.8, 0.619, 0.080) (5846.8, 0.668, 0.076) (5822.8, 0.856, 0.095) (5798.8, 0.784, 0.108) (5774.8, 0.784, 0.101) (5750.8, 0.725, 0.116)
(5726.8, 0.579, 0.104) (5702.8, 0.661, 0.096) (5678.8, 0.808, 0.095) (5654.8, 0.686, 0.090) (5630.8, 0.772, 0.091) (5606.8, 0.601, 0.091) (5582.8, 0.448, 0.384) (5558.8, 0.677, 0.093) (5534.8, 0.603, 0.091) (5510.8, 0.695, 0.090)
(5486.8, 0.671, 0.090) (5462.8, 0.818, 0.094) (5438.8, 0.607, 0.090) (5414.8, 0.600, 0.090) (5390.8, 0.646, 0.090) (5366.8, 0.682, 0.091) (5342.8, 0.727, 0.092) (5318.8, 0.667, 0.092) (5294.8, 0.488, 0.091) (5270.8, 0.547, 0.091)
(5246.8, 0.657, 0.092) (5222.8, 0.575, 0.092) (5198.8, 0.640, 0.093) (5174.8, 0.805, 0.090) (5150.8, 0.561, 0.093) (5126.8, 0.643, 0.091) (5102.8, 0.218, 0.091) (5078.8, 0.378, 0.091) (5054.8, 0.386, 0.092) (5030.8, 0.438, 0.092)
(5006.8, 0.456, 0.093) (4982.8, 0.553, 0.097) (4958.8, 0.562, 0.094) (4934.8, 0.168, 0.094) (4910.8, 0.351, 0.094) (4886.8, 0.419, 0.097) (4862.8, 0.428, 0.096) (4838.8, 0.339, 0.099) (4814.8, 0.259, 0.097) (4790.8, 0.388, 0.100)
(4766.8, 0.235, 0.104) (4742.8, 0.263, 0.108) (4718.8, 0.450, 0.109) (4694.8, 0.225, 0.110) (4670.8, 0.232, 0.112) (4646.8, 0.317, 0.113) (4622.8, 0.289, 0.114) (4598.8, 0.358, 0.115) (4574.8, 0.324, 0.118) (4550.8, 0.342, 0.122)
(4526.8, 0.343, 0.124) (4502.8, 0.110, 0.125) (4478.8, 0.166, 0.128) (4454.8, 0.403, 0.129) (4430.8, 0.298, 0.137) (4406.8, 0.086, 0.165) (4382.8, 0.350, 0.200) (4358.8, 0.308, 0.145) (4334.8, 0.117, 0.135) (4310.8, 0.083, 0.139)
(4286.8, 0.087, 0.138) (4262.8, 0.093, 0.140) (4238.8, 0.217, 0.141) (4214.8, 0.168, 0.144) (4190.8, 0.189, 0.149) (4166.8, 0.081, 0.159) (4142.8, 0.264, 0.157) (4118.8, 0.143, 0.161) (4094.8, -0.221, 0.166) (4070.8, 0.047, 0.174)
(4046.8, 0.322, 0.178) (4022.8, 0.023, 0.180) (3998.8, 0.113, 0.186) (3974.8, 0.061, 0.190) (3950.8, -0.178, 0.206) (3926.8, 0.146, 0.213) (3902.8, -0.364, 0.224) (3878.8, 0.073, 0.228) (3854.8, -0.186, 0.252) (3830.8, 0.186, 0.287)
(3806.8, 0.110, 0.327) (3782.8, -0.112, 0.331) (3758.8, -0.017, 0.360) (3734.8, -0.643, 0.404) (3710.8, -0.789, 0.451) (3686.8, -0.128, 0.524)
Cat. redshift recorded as 0.29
